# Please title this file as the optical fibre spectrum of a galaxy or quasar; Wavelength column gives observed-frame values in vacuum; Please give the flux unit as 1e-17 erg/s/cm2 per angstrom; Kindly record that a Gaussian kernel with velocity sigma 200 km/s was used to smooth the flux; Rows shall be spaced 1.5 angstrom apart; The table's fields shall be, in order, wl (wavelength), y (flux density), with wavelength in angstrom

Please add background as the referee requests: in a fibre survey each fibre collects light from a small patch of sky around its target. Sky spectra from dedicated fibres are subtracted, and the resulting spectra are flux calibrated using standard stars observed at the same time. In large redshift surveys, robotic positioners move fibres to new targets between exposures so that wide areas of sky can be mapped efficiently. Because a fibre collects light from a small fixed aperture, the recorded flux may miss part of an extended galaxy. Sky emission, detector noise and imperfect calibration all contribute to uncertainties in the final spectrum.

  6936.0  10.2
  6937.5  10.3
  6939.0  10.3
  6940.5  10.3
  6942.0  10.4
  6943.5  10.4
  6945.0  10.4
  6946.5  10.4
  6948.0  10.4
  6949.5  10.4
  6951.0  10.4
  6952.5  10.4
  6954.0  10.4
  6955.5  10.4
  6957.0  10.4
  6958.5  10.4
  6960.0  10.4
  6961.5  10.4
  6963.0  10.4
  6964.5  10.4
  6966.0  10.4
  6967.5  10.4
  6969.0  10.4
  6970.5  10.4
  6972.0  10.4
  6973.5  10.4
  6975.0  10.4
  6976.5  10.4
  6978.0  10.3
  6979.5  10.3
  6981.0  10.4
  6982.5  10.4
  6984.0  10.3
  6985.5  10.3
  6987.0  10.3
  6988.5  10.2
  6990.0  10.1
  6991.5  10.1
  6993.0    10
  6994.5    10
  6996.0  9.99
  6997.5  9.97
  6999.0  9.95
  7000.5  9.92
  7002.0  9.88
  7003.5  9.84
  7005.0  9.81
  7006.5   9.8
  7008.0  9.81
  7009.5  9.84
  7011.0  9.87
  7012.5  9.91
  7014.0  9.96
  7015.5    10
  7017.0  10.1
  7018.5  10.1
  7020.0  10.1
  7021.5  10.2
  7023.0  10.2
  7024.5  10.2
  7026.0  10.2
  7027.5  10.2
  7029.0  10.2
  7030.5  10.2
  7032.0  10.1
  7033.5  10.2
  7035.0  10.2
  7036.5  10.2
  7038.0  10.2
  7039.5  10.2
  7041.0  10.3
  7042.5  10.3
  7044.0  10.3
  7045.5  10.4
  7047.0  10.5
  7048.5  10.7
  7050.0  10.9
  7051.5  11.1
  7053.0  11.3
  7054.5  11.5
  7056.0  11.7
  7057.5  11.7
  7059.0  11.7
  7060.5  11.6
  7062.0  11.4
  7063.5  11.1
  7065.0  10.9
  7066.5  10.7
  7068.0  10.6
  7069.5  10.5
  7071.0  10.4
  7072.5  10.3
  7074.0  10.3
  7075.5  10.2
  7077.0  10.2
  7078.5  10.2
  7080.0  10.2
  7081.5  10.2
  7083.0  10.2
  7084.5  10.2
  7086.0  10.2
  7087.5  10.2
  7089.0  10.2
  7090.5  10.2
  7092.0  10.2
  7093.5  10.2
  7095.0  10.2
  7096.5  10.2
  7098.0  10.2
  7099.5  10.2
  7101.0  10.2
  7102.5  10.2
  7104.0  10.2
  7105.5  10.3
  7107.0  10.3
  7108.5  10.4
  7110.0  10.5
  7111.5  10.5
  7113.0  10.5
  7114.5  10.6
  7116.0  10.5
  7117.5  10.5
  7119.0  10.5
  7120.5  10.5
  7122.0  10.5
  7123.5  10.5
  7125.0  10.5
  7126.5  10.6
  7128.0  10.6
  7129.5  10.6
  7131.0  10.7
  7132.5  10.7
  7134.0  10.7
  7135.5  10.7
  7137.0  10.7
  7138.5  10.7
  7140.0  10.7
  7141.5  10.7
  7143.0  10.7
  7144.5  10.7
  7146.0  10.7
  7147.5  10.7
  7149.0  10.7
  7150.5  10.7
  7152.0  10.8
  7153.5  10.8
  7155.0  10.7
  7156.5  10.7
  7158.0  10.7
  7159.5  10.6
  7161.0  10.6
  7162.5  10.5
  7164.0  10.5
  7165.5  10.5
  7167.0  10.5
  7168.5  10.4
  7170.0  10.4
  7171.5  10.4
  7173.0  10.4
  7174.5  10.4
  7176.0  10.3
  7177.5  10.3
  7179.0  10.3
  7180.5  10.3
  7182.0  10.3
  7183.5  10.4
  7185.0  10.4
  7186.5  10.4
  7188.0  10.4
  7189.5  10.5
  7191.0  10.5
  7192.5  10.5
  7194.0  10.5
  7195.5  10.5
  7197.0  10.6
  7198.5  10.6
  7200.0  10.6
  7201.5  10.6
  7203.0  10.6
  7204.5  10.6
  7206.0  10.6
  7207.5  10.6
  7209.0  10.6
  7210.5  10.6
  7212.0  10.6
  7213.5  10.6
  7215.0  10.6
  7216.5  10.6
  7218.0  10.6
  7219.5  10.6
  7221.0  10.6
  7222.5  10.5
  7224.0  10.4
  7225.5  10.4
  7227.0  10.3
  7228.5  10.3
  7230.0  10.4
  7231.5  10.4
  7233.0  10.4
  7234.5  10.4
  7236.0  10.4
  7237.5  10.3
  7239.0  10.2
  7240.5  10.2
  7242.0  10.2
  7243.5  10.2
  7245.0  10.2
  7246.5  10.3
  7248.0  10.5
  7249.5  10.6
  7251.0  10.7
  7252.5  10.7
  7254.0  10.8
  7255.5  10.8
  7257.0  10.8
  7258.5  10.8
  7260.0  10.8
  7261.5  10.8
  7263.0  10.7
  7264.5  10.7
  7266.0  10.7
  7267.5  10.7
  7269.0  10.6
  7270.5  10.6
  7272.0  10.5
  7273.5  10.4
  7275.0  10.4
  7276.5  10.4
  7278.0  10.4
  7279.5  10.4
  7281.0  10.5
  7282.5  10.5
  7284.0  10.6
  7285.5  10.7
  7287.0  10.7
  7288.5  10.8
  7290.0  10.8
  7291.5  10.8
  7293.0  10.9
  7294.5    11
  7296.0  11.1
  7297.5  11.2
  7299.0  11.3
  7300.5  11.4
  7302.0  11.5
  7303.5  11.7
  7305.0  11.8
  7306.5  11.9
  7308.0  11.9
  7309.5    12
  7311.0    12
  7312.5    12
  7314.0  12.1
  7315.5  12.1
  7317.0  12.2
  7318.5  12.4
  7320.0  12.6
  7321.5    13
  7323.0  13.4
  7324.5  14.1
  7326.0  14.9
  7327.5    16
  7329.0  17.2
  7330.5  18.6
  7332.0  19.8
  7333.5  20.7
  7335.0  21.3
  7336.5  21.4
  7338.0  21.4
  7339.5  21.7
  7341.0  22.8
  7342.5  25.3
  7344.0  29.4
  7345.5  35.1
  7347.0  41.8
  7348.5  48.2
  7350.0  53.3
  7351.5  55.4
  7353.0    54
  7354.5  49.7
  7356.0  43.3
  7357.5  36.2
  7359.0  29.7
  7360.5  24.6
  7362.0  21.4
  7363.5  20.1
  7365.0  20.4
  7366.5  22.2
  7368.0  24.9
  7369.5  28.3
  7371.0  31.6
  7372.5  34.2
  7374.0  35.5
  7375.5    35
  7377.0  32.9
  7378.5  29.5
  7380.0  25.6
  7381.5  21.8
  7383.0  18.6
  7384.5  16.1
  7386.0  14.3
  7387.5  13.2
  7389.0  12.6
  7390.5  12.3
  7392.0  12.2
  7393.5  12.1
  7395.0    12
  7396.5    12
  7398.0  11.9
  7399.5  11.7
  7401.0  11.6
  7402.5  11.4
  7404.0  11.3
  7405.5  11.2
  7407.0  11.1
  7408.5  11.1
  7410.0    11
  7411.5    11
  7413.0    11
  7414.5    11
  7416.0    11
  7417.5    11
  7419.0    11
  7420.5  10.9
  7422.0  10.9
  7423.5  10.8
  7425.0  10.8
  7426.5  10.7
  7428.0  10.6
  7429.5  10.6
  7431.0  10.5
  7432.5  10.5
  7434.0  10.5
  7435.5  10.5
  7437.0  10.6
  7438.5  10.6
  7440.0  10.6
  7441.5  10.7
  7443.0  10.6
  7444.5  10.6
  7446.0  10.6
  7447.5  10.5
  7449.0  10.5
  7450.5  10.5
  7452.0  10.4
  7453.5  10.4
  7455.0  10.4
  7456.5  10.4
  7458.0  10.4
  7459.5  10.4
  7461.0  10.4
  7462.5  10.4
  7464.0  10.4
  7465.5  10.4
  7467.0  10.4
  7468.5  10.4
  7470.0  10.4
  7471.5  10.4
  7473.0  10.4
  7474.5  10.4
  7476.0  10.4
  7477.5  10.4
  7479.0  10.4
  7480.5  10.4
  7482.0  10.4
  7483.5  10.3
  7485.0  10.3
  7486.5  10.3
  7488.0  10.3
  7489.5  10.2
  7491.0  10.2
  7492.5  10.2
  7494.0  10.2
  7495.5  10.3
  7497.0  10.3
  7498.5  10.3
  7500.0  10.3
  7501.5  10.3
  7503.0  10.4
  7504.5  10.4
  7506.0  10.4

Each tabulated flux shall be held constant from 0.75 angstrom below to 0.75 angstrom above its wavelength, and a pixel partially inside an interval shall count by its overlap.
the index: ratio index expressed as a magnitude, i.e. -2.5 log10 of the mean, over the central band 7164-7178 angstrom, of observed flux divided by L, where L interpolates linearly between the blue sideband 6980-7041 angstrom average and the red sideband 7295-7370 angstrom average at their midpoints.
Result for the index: 0.48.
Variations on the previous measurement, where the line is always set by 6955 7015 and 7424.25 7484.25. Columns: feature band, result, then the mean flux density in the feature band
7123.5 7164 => -0.04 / 10.7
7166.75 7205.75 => -0.01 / 10.5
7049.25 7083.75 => -0.06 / 10.8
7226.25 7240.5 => 0.00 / 10.3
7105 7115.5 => -0.02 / 10.4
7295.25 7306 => -0.11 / 11.4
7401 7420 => -0.07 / 11.1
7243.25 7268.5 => -0.03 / 10.6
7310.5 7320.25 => -0.17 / 12.2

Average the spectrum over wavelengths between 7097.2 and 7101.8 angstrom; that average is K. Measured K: 10.2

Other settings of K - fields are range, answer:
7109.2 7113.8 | 10.5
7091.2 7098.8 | 10.2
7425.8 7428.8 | 10.6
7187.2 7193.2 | 10.5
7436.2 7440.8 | 10.6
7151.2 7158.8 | 10.7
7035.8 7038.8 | 10.2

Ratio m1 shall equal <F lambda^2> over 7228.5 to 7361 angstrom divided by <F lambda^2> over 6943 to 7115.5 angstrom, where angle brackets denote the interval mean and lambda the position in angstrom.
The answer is 1.72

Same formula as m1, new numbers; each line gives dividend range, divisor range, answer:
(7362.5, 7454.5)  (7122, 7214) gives 1.50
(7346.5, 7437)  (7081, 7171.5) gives 2.10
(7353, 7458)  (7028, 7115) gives 1.74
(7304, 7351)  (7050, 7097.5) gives 2.04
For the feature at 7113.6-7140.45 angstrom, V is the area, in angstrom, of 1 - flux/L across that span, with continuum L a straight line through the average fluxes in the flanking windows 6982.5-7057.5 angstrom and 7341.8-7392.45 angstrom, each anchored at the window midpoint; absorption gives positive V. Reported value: 9.4 angstrom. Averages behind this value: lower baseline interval 10.3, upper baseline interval 29.8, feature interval 10.6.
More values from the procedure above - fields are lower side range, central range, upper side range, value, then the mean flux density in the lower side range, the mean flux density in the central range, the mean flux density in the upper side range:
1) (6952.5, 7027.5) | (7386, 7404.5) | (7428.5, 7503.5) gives -3.1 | 10.2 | 12.1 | 10.4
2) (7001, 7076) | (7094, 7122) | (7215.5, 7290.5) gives 0.3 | 10.4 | 10.4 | 10.5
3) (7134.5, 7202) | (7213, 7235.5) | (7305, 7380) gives 7.0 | 10.5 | 10.5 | 25.2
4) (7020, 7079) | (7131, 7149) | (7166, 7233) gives -0.3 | 10.6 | 10.7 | 10.5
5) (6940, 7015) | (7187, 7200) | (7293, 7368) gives 5.1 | 10.2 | 10.5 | 21.9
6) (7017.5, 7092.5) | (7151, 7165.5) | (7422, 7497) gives -0.2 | 10.5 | 10.6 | 10.5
